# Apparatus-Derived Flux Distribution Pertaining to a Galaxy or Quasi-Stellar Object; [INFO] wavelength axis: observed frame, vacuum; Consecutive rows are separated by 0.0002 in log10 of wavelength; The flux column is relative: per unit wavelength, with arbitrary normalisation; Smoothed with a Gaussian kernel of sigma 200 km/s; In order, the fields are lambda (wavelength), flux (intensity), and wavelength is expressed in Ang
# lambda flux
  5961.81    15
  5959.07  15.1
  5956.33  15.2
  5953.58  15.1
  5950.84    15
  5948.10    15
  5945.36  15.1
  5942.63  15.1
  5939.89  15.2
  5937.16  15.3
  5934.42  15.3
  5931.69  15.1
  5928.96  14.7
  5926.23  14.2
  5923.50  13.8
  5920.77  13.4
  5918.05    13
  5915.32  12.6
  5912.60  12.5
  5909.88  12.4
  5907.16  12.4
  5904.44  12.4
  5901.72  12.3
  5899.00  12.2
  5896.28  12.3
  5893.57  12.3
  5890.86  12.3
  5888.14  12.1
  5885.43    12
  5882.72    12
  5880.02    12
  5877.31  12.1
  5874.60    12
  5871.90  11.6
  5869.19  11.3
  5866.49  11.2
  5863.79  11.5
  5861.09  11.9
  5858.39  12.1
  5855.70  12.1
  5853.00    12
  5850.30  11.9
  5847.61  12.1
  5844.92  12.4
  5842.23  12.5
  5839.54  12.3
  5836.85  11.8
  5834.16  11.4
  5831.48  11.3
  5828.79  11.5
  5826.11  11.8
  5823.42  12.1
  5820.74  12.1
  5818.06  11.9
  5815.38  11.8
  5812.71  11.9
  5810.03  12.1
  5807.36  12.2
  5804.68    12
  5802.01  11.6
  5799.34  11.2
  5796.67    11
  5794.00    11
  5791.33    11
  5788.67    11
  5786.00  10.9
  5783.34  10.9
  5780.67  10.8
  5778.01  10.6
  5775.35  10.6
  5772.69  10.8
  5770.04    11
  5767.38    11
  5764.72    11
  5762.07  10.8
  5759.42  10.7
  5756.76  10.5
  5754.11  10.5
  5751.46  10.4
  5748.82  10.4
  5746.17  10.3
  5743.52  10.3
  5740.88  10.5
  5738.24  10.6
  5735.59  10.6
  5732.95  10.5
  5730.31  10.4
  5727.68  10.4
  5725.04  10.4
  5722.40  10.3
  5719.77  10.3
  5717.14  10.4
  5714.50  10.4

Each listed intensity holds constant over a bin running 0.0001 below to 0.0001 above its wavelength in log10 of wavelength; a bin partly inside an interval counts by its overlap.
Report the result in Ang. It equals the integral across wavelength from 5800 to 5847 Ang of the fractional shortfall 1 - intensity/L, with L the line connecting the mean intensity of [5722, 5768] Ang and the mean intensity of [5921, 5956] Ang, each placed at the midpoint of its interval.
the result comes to 1.4 Ang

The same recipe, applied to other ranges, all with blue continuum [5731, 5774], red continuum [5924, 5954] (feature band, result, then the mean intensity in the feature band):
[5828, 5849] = 1.2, 11.9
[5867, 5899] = 3.9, 12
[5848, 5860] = 0.9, 12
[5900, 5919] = 2.4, 12.5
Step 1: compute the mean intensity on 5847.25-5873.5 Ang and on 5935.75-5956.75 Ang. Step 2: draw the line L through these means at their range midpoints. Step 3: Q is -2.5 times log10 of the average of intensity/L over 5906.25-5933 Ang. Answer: 0.05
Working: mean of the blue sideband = 11.8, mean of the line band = 13.4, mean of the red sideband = 15.1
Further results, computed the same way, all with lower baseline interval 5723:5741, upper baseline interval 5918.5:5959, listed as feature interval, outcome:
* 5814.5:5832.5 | 0.05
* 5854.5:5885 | 0.13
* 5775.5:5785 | 0.07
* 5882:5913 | 0.14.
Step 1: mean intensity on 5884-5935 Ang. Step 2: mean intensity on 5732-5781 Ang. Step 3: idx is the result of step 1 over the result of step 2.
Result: 1.22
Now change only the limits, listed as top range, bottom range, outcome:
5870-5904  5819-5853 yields 1.01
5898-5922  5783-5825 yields 1.09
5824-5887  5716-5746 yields 1.14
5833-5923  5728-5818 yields 1.11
